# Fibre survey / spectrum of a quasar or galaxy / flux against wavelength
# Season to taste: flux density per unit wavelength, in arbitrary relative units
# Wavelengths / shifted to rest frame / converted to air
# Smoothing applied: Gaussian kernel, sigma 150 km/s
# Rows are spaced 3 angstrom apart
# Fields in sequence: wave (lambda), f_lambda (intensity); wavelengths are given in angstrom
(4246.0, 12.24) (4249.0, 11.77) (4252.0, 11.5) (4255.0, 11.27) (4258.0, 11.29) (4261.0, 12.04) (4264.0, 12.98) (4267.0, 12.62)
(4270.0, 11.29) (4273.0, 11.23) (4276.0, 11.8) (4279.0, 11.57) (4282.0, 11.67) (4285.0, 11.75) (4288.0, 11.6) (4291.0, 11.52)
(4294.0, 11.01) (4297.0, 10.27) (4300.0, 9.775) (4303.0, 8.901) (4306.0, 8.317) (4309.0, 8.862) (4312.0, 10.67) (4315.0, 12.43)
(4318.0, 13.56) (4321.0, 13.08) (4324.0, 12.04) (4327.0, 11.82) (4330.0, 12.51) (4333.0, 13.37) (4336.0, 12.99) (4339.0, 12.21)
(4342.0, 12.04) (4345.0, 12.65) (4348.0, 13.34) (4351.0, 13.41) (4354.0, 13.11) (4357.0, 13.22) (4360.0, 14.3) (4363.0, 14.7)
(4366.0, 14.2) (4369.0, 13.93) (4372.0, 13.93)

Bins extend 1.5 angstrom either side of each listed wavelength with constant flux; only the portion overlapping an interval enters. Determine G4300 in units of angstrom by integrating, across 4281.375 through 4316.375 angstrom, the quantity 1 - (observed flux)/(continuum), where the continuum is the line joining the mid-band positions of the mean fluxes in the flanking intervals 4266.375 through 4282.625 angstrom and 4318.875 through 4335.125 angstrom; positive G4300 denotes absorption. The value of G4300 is 4.5 angstrom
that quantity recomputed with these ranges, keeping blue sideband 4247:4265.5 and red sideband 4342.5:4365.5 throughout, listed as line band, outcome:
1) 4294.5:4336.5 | 5.15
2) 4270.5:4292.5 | 1.21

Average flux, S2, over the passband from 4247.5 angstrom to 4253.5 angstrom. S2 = 11.6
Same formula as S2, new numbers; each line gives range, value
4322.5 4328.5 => 11.9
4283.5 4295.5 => 11.5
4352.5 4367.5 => 13.9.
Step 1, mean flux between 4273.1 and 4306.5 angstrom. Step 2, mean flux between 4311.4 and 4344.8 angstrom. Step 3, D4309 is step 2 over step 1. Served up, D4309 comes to 1.15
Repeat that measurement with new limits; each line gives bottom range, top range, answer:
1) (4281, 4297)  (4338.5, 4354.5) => 1.12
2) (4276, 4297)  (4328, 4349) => 1.11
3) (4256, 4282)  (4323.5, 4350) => 1.06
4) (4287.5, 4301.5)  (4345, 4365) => 1.26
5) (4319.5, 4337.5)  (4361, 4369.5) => 1.13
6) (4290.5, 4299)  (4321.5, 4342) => 1.16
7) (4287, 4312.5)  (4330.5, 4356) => 1.28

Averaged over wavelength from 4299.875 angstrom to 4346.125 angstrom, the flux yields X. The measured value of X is 11.6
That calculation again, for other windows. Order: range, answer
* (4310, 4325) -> 12.3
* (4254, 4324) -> 11.3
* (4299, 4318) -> 10.1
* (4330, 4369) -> 13.3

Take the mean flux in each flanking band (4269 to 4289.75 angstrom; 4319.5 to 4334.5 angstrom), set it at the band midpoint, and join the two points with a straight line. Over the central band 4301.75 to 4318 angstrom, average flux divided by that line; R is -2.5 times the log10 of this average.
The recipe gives 0.20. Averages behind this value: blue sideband 11.6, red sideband 12.6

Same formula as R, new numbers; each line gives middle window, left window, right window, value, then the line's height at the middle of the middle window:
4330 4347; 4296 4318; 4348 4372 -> -0.03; 12.3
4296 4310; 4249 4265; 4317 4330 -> 0.32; 12.3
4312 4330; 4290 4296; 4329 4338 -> 0.00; 12.4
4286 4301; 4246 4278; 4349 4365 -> 0.14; 12.4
